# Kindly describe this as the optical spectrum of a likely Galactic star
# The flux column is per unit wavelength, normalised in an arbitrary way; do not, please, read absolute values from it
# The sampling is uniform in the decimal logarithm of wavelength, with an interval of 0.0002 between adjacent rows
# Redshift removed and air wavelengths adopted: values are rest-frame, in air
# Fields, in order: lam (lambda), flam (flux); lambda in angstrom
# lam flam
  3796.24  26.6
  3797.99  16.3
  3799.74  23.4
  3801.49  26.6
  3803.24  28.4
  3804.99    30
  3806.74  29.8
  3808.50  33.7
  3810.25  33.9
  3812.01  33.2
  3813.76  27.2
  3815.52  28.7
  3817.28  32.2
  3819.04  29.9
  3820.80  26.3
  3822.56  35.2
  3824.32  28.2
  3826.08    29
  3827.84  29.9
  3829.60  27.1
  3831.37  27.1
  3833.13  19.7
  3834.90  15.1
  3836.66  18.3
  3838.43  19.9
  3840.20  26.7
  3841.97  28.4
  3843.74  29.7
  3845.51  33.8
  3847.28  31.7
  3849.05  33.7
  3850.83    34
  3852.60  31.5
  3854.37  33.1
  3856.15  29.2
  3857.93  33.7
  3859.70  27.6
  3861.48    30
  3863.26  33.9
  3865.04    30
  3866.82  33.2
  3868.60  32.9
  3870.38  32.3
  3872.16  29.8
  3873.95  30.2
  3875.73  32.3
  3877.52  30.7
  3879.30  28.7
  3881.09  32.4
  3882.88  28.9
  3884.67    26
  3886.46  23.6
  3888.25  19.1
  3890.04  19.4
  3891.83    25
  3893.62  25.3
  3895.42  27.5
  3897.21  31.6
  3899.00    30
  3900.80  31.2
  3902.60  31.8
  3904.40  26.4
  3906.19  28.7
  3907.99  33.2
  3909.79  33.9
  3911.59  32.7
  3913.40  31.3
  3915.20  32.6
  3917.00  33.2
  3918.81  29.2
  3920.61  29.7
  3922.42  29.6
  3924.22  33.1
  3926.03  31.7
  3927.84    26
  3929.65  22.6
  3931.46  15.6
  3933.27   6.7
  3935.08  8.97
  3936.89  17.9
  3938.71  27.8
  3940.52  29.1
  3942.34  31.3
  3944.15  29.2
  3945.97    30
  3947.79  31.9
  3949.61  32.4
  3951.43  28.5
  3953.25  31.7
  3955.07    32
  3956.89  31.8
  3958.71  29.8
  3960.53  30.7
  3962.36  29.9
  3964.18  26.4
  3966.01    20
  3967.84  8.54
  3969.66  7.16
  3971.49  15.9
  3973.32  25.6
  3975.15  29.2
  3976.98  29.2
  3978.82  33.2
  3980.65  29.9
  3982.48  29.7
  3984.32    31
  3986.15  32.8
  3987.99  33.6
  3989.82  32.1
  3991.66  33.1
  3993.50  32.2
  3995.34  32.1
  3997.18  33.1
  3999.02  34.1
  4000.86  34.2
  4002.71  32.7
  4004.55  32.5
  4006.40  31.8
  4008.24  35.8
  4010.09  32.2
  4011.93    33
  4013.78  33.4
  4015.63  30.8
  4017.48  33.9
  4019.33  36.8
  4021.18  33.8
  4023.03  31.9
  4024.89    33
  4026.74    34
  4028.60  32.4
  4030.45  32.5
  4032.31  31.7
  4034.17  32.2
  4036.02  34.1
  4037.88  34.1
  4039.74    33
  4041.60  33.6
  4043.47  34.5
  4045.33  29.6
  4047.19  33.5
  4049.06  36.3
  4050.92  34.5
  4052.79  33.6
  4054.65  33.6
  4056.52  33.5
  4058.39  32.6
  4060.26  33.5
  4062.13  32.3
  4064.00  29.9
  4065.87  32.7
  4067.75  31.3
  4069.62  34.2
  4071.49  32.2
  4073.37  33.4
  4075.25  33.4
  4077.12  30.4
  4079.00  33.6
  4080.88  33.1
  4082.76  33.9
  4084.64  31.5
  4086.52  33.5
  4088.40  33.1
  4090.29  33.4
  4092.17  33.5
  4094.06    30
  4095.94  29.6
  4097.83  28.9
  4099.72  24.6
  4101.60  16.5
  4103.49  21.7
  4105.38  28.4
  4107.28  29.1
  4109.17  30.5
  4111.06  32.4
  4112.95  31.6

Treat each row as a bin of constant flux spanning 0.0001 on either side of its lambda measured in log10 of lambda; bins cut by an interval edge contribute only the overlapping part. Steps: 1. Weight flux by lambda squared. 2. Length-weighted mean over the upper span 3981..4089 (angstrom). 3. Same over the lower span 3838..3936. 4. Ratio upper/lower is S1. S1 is 1.24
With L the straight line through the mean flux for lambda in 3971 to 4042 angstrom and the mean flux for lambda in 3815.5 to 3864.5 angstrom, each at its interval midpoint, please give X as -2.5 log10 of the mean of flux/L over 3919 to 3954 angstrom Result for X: 0.18 mag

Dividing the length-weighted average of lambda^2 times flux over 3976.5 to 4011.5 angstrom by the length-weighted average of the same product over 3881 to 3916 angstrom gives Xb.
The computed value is 1.20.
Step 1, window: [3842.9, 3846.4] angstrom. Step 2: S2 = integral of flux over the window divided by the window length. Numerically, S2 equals 31.8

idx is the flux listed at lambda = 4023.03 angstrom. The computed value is 31.9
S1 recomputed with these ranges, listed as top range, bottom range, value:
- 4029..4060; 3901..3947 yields 1.29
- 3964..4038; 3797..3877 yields 1.14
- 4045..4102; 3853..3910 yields 1.20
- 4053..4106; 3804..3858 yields 1.22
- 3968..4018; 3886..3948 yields 1.16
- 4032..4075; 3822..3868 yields 1.27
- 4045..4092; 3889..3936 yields 1.31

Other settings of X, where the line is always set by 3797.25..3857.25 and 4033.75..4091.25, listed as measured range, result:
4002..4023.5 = -0.04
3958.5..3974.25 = 0.42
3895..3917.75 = -0.04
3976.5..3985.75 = 0.02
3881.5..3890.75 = 0.23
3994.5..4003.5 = -0.05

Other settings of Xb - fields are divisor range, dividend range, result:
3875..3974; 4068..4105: 1.23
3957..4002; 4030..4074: 1.21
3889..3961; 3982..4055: 1.24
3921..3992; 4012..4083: 1.30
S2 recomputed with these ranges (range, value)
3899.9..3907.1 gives 29.5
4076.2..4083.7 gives 32.7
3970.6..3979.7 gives 26.6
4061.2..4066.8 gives 31.6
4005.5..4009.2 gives 33.8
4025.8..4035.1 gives 32.6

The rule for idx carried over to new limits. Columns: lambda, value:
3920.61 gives 29.7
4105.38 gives 28.4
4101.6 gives 16.5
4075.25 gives 33.4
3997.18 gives 33.1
